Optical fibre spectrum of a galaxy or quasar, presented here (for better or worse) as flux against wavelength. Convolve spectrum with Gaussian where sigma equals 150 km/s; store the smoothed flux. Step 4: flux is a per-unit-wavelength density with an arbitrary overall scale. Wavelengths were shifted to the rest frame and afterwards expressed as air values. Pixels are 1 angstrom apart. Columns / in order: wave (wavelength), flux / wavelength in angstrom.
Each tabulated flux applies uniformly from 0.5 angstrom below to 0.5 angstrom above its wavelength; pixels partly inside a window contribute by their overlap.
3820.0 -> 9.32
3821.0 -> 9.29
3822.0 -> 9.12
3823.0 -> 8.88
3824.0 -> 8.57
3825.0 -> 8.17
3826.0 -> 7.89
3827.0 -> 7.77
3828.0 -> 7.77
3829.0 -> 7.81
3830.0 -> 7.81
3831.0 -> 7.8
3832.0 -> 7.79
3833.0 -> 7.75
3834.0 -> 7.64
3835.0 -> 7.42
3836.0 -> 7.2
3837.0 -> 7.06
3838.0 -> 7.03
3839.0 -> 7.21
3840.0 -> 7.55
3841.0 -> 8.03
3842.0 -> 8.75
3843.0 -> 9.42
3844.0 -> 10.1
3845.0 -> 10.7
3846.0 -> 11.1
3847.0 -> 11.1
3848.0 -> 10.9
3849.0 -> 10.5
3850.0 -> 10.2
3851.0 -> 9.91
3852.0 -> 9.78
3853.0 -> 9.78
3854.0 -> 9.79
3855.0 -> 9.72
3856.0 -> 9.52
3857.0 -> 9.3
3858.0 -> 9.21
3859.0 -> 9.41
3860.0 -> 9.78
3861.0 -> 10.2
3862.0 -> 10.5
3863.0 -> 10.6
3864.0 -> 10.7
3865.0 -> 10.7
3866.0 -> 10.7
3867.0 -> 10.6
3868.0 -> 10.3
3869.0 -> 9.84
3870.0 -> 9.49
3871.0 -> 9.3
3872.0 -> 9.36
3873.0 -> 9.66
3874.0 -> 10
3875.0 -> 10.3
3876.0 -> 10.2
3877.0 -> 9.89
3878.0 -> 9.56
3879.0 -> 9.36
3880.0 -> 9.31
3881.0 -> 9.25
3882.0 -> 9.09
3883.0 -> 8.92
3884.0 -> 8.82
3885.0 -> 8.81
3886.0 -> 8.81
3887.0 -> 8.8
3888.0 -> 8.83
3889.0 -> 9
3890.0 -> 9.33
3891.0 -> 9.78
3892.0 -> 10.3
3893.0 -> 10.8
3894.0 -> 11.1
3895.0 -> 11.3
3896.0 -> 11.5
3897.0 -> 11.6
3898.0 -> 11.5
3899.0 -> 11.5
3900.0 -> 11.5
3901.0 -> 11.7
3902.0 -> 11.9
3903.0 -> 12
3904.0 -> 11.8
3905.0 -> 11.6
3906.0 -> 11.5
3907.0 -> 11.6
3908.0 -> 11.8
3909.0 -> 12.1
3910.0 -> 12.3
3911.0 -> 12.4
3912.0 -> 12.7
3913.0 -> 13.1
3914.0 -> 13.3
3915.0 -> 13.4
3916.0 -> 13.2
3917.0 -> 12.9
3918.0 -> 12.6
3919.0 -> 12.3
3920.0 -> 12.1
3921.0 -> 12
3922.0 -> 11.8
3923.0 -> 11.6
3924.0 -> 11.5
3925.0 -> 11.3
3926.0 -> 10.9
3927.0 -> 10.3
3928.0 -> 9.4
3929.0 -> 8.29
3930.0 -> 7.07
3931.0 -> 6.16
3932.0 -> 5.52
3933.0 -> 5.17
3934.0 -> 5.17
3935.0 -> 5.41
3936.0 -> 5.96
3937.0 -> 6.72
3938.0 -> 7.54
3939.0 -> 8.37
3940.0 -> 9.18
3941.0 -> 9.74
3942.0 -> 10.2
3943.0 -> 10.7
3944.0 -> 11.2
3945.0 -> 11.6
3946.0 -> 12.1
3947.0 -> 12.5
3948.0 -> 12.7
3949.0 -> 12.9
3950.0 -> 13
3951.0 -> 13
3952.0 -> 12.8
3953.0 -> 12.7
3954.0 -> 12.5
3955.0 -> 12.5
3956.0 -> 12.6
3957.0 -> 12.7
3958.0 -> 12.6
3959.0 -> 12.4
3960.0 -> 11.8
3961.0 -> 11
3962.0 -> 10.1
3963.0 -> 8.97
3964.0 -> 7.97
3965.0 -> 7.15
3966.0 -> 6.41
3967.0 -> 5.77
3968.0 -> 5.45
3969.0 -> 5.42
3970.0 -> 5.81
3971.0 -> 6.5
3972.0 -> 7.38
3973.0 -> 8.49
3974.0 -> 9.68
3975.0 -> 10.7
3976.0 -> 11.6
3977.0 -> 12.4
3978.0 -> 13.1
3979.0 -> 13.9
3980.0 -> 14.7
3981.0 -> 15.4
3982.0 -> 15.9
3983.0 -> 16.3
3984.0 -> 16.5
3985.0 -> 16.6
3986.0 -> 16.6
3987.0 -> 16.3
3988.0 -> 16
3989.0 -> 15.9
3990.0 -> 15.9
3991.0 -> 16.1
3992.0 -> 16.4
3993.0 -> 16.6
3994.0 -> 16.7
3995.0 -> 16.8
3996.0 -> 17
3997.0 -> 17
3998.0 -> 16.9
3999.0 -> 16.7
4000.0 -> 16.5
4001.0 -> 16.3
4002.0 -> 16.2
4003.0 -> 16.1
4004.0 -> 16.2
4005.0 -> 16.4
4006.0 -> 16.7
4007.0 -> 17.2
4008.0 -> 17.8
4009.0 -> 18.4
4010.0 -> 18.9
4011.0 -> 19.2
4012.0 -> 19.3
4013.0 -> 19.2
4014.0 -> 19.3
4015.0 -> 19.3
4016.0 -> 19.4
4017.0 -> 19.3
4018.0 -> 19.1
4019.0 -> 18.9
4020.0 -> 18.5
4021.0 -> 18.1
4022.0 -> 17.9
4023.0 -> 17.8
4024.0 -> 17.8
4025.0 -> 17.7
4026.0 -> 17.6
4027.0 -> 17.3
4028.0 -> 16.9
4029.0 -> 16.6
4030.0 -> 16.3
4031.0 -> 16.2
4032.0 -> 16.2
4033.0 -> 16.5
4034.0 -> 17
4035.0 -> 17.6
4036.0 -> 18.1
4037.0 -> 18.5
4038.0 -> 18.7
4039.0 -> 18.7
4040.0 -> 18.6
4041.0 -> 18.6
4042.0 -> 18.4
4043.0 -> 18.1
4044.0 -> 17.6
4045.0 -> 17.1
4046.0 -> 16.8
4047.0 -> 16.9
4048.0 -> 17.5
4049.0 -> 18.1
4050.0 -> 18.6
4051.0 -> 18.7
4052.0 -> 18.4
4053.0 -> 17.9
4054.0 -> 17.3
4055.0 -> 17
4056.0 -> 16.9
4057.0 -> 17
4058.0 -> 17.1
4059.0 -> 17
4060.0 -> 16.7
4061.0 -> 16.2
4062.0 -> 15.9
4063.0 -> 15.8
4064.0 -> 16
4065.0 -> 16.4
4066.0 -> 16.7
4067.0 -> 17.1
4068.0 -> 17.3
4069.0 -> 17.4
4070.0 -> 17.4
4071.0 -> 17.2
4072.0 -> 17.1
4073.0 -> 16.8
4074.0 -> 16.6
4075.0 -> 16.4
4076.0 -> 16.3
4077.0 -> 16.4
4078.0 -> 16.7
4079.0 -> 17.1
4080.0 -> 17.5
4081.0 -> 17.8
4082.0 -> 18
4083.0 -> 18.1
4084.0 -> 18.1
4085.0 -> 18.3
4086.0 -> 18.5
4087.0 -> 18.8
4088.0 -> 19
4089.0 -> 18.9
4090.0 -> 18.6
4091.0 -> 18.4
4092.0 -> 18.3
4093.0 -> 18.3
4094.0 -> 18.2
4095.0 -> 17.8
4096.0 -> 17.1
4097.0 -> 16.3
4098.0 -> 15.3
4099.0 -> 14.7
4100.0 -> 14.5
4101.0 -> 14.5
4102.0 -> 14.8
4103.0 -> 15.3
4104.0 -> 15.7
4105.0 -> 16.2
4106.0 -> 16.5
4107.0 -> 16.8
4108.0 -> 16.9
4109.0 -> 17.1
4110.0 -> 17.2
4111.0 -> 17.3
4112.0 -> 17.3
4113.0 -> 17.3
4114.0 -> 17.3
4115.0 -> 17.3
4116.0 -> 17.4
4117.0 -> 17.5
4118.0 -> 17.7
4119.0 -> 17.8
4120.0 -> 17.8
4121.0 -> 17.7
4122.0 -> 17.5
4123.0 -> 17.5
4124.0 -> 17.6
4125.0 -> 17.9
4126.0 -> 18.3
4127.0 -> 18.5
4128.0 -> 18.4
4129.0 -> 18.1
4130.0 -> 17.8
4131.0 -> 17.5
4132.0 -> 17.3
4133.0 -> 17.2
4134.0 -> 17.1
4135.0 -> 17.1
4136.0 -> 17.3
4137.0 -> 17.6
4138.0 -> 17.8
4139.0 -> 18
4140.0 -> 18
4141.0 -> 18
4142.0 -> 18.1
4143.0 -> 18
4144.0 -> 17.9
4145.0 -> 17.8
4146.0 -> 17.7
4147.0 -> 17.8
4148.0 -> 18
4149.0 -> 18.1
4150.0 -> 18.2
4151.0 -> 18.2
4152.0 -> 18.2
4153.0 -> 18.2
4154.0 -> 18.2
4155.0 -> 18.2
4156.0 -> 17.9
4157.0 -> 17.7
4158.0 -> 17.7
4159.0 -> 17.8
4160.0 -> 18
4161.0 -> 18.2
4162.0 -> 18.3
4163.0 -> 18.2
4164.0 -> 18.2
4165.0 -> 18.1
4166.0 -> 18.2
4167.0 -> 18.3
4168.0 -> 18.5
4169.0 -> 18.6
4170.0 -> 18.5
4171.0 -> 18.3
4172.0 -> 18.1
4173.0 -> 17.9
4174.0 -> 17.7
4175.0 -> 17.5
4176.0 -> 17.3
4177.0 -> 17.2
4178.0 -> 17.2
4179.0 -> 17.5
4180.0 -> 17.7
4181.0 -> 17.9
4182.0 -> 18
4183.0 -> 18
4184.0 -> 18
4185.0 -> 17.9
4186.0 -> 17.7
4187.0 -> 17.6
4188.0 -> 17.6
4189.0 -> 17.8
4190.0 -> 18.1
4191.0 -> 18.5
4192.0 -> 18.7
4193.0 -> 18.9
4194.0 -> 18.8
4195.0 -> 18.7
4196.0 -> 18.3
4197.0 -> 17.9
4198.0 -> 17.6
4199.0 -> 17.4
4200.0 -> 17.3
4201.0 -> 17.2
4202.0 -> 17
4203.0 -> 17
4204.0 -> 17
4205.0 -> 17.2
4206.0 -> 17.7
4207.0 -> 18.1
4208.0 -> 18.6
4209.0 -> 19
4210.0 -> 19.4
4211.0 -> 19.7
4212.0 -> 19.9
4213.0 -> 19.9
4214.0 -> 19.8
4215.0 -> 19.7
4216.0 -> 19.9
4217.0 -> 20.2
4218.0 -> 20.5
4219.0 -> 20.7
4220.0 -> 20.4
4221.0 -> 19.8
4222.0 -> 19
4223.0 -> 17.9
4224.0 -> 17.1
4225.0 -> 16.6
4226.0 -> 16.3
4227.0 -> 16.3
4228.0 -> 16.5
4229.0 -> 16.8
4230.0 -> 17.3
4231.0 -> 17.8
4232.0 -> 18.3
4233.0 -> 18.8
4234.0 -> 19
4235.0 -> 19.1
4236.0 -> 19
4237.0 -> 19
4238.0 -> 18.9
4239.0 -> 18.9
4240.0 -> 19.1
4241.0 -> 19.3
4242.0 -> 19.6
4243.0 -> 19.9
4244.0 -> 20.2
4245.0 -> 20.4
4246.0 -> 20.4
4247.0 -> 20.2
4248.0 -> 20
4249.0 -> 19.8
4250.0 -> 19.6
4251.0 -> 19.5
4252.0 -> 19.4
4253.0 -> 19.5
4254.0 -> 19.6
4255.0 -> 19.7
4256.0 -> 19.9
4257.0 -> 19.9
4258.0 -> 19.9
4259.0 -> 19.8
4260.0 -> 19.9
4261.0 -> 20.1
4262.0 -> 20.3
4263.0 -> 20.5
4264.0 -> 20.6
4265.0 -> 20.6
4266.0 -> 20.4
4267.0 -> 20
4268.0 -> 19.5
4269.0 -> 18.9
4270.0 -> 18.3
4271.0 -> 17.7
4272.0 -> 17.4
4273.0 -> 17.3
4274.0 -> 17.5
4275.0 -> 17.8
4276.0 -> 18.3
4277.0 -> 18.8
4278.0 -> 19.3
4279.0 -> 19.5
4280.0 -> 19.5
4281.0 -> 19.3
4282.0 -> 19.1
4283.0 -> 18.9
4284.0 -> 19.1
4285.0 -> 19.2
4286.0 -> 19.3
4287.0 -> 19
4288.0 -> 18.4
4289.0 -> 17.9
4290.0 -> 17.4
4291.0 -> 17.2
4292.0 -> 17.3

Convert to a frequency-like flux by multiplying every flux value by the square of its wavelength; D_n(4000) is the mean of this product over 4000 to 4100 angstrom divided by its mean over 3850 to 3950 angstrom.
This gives 1.84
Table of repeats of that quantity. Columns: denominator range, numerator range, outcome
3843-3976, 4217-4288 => 2.21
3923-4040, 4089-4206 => 1.40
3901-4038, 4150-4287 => 1.57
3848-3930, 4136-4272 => 2.04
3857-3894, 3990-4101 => 1.95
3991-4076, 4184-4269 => 1.19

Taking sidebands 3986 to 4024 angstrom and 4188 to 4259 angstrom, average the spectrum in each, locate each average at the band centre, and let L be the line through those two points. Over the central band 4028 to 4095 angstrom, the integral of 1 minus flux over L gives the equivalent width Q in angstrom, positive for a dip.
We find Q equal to 1.3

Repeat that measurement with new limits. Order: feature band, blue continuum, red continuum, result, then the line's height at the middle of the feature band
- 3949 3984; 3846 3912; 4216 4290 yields 4.04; 12.4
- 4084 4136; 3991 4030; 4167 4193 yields 1.43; 17.8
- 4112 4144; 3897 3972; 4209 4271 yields -3.29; 16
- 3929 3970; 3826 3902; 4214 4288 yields 7.60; 11.7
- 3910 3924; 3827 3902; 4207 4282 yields -2.10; 10.9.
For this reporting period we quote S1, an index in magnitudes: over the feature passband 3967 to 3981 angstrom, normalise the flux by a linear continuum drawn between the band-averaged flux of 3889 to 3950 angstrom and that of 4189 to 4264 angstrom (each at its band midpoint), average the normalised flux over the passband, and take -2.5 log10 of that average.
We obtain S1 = 0.25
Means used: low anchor 10.7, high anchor 18.9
